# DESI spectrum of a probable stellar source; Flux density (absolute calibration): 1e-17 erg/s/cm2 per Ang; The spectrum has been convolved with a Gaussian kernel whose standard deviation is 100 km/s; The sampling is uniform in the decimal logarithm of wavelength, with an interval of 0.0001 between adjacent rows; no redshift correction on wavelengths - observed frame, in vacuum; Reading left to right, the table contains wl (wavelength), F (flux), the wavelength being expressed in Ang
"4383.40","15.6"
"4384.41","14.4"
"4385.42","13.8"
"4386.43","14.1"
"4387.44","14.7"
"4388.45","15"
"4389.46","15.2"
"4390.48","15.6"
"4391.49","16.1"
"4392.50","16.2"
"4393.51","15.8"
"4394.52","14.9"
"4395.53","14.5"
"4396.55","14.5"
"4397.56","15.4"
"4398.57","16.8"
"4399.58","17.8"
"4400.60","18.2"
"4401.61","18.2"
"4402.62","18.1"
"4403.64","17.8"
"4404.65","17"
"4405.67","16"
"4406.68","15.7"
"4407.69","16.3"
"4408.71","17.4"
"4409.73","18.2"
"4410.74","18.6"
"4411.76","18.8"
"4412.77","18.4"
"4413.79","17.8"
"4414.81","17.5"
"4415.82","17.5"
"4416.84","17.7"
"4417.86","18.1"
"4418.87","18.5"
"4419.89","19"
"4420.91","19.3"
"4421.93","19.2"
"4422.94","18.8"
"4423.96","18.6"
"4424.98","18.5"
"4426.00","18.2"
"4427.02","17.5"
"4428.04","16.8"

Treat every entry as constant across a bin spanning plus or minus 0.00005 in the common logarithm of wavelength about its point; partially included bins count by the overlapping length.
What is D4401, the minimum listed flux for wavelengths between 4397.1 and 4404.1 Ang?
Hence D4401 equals 15.4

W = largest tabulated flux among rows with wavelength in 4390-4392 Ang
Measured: 16.1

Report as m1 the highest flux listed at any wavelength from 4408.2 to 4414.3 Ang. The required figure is 18.8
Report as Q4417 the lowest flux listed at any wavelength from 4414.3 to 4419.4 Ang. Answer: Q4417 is 17.5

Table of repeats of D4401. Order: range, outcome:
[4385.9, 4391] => 14.1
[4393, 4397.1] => 14.5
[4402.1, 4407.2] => 15.7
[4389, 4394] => 15.2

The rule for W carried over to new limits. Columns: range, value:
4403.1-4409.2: 17.8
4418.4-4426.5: 19.3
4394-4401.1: 18.2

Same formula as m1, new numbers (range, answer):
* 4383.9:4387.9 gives 14.7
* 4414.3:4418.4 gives 18.1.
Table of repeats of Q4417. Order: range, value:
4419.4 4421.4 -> 19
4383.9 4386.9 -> 13.8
